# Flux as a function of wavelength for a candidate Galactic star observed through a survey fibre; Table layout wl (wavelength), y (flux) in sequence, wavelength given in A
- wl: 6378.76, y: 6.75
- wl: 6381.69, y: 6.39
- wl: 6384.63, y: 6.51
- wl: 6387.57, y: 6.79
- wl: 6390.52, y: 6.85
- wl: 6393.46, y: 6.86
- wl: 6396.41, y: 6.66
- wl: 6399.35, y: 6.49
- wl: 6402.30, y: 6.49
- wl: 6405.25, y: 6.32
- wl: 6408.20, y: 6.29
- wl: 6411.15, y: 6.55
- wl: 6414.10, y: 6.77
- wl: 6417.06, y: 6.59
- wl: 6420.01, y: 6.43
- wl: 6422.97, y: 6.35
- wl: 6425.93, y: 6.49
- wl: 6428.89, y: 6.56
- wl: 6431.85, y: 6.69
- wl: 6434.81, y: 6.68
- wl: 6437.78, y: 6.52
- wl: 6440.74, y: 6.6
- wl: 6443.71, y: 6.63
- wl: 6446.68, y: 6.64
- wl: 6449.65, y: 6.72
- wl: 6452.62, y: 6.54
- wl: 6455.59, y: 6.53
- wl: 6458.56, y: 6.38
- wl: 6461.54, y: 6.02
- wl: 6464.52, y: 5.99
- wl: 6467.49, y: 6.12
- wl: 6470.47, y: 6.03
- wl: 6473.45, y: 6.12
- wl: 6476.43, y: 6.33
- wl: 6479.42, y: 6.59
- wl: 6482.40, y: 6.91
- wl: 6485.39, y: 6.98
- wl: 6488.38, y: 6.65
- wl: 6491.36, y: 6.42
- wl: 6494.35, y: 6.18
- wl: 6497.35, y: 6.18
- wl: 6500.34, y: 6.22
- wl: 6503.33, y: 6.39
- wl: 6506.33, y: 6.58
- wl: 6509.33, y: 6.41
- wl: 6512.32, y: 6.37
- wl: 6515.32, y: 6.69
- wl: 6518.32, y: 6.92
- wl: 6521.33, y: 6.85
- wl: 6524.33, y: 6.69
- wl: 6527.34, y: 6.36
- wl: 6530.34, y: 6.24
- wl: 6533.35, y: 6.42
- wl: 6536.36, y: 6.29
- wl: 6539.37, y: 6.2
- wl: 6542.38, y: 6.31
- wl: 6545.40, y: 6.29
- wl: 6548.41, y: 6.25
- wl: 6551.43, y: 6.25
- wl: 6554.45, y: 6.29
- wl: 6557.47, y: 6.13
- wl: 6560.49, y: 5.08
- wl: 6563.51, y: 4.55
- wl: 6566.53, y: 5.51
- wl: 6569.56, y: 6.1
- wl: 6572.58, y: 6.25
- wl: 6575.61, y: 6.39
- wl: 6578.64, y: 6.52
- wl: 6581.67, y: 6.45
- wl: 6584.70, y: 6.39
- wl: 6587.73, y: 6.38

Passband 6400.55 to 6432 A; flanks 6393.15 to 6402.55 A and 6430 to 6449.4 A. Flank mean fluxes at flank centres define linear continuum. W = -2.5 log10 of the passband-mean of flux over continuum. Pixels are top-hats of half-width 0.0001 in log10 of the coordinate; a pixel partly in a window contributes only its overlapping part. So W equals 0.02 mag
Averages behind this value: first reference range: 6.61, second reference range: 6.63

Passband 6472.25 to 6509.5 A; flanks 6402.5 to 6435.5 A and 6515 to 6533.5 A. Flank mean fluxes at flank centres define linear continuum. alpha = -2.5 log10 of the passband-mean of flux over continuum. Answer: 0.019 mag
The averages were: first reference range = 6.52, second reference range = 6.6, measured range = 6.46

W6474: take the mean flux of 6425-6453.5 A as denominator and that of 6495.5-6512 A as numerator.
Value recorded 0.96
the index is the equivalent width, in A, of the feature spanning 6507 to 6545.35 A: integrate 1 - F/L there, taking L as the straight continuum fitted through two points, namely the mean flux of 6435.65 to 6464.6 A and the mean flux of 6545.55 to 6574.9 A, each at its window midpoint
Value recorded -2.7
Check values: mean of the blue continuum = 6.48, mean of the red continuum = 5.86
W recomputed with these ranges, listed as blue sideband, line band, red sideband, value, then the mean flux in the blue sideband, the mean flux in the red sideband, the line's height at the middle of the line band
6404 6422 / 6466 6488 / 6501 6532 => 0.01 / 6.49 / 6.54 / 6.52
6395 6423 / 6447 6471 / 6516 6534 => 0.04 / 6.5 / 6.59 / 6.54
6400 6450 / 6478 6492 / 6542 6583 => -0.07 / 6.54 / 6.02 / 6.31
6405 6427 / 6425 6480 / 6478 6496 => 0.02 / 6.48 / 6.62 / 6.55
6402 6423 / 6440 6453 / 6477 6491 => -0.01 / 6.48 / 6.72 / 6.6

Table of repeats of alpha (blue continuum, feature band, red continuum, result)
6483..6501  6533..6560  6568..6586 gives 0.03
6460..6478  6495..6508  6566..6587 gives -0.03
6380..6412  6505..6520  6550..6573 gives -0.10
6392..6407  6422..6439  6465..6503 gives -0.01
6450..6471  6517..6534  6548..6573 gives -0.11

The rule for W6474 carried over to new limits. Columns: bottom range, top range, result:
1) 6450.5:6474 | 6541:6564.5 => 0.95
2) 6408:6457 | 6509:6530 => 1.01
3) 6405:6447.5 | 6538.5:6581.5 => 0.92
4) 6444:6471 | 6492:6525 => 1.02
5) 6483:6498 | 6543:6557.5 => 0.96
